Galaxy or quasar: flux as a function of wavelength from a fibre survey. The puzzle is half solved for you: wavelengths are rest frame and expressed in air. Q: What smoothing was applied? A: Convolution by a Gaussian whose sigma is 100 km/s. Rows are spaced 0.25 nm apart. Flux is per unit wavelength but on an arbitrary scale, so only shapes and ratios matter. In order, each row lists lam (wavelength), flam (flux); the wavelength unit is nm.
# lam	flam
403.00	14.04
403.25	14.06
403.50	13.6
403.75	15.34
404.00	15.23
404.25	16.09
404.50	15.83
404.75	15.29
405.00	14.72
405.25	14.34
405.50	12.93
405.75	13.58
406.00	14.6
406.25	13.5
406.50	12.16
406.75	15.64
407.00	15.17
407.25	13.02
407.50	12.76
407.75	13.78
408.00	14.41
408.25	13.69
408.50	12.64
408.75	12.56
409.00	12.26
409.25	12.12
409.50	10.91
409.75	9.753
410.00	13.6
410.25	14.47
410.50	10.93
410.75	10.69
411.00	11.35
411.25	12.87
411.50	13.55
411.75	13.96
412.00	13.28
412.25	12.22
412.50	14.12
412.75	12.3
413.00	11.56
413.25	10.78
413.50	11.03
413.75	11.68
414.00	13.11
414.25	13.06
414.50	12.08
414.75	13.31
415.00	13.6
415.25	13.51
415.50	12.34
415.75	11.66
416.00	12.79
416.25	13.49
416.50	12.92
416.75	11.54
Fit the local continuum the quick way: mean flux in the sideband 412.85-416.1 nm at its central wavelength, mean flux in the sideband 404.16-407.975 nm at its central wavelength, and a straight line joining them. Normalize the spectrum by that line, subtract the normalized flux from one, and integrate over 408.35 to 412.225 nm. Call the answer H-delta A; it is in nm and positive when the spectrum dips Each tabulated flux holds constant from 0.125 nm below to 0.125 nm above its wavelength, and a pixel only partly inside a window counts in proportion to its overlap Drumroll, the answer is 0.27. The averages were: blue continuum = 14.2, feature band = 12.3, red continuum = 12.3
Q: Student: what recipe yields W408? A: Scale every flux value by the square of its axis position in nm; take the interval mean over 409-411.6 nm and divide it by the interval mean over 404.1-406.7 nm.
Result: 0.86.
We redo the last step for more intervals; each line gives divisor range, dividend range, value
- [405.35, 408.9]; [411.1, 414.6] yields 0.95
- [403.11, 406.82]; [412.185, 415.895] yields 0.90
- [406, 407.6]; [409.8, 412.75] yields 0.94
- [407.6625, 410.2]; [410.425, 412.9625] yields 1.01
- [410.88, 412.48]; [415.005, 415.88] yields 0.99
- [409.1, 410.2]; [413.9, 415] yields 1.12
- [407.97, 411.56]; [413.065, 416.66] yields 1.04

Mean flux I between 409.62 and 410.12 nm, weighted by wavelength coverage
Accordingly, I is 11.6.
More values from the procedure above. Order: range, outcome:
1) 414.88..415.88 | 12.8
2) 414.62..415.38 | 13.5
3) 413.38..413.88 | 11.4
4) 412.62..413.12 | 12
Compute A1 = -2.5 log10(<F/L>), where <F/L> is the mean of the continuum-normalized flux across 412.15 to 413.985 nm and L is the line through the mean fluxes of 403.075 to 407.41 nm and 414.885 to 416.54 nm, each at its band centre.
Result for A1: 0.11 mag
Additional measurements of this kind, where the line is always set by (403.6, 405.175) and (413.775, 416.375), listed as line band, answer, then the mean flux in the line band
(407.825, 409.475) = 0.121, 12.8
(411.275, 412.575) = 0.019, 13.4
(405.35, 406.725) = 0.109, 13.5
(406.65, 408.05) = 0.043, 14.1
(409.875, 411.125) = 0.143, 12.2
